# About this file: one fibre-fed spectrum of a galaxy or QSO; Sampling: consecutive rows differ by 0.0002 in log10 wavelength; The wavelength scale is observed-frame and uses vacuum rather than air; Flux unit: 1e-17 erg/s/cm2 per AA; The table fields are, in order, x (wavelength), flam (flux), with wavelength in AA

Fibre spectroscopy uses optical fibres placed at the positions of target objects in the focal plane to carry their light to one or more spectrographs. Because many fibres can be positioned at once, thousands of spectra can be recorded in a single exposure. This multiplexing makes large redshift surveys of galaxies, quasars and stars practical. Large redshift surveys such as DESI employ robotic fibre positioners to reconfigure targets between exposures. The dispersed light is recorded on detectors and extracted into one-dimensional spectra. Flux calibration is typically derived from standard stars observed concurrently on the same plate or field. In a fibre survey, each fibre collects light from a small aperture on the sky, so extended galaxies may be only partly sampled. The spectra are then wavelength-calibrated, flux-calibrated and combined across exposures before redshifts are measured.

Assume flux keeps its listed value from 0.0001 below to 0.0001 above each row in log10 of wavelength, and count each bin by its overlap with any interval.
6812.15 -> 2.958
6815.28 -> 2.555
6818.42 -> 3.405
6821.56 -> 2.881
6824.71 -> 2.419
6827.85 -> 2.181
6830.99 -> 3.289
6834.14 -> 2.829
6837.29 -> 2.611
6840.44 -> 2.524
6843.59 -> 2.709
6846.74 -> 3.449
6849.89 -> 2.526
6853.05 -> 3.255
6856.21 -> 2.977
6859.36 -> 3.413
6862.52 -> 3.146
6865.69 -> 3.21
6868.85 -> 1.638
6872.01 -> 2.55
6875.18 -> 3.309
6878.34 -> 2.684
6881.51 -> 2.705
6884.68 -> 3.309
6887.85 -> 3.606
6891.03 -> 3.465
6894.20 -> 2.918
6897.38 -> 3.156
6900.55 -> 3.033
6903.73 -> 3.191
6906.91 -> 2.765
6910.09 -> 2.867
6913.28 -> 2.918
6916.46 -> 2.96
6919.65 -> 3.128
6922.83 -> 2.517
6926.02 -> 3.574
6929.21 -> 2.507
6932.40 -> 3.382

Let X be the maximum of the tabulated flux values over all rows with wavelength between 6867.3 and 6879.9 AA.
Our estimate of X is 3.309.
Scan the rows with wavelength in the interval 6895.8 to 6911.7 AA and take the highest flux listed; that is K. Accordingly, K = 3.191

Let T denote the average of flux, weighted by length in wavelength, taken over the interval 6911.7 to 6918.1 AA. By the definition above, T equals 2.94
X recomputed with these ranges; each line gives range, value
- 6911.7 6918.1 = 2.96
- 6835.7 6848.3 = 3.449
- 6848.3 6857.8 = 3.255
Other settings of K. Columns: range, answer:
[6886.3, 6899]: 3.606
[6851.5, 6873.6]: 3.413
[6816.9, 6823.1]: 3.405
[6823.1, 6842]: 3.289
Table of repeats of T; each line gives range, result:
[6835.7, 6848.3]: 2.82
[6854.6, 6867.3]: 3.18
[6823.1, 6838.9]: 2.67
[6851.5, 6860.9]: 3.22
